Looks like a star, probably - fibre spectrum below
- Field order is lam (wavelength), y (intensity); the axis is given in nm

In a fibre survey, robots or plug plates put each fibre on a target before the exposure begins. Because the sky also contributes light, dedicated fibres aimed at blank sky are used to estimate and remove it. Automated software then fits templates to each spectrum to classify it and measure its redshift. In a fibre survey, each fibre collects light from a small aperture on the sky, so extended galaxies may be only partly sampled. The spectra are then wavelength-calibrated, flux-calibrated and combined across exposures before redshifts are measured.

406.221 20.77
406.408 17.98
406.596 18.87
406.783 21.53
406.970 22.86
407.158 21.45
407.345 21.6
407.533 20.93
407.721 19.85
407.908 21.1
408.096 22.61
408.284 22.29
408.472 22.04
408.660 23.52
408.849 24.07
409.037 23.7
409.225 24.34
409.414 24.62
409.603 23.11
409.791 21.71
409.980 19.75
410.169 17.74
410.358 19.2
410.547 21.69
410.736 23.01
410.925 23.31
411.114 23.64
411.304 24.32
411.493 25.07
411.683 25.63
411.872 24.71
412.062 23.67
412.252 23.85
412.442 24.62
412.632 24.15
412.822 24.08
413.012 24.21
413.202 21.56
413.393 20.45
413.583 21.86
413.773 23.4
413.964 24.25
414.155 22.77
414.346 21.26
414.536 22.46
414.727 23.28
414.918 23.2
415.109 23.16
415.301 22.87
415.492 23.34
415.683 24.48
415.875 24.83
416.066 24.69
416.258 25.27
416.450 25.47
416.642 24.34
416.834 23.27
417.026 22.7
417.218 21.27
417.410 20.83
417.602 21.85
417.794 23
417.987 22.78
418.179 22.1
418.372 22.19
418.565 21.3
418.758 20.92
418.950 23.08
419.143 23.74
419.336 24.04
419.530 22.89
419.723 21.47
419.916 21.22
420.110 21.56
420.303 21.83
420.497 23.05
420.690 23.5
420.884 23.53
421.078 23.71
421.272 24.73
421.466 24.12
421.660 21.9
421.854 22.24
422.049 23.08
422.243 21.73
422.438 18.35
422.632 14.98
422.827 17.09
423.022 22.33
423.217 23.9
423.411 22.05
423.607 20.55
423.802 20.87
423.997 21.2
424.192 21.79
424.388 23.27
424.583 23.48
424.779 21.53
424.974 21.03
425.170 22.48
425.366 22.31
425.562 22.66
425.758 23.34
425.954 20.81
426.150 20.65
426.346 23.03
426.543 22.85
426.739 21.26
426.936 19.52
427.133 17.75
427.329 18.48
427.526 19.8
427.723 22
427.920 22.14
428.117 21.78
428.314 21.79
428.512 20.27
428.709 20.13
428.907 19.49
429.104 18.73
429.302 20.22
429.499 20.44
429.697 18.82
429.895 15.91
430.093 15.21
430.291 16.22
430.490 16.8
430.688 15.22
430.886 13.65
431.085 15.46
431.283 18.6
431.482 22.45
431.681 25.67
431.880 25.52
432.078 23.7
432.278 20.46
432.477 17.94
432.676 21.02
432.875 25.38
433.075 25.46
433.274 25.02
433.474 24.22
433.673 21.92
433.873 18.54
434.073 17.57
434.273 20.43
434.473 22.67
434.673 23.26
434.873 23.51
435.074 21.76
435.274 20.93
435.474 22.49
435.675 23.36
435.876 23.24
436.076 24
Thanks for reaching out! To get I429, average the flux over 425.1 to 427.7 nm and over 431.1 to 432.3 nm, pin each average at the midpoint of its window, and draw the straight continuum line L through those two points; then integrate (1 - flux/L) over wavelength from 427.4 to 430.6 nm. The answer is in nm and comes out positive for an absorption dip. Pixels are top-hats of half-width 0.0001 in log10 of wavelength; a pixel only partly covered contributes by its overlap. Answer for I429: 0.35 nm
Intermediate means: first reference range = 21.2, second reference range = 22.4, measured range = 19.3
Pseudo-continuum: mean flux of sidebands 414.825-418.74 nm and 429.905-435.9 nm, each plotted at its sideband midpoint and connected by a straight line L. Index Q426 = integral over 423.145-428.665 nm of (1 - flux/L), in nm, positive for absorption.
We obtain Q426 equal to 0.081 nm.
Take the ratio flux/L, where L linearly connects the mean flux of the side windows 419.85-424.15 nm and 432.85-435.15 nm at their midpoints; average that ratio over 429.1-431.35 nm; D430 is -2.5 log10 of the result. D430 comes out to 0.29 mag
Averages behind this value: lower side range 21.7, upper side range 22.4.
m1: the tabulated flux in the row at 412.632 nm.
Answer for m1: 24.15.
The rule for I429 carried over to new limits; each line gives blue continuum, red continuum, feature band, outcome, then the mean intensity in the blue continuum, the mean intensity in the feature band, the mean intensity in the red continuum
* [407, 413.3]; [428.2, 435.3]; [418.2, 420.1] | -0.043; 22.8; 22.3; 20.4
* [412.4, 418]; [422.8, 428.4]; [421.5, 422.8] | 0.099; 23.2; 20.4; 21.5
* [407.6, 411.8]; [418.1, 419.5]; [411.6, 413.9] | -0.099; 22.6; 23.5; 22.5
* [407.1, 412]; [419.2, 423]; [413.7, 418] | -0.213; 22.5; 23.3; 21.9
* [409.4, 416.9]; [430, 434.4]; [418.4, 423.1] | 0.026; 23.2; 21.9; 20.3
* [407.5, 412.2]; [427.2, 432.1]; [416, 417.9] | -0.152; 22.7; 23.2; 19.5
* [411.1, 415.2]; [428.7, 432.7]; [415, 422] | -0.280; 23.4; 23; 19.1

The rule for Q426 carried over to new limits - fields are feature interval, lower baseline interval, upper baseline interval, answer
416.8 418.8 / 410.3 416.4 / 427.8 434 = 0.054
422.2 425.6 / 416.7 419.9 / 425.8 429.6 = 0.022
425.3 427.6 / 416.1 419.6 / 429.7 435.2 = 0.047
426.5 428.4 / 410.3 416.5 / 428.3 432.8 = -0.061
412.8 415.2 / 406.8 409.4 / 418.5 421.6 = -0.014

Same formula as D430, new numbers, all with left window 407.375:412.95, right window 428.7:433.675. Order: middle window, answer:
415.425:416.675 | -0.12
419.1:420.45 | -0.04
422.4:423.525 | 0.07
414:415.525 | -0.03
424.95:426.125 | -0.06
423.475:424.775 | -0.04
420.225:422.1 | -0.09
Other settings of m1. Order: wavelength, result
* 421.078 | 23.71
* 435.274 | 20.93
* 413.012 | 24.21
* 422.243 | 21.73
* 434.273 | 20.43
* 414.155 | 22.77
